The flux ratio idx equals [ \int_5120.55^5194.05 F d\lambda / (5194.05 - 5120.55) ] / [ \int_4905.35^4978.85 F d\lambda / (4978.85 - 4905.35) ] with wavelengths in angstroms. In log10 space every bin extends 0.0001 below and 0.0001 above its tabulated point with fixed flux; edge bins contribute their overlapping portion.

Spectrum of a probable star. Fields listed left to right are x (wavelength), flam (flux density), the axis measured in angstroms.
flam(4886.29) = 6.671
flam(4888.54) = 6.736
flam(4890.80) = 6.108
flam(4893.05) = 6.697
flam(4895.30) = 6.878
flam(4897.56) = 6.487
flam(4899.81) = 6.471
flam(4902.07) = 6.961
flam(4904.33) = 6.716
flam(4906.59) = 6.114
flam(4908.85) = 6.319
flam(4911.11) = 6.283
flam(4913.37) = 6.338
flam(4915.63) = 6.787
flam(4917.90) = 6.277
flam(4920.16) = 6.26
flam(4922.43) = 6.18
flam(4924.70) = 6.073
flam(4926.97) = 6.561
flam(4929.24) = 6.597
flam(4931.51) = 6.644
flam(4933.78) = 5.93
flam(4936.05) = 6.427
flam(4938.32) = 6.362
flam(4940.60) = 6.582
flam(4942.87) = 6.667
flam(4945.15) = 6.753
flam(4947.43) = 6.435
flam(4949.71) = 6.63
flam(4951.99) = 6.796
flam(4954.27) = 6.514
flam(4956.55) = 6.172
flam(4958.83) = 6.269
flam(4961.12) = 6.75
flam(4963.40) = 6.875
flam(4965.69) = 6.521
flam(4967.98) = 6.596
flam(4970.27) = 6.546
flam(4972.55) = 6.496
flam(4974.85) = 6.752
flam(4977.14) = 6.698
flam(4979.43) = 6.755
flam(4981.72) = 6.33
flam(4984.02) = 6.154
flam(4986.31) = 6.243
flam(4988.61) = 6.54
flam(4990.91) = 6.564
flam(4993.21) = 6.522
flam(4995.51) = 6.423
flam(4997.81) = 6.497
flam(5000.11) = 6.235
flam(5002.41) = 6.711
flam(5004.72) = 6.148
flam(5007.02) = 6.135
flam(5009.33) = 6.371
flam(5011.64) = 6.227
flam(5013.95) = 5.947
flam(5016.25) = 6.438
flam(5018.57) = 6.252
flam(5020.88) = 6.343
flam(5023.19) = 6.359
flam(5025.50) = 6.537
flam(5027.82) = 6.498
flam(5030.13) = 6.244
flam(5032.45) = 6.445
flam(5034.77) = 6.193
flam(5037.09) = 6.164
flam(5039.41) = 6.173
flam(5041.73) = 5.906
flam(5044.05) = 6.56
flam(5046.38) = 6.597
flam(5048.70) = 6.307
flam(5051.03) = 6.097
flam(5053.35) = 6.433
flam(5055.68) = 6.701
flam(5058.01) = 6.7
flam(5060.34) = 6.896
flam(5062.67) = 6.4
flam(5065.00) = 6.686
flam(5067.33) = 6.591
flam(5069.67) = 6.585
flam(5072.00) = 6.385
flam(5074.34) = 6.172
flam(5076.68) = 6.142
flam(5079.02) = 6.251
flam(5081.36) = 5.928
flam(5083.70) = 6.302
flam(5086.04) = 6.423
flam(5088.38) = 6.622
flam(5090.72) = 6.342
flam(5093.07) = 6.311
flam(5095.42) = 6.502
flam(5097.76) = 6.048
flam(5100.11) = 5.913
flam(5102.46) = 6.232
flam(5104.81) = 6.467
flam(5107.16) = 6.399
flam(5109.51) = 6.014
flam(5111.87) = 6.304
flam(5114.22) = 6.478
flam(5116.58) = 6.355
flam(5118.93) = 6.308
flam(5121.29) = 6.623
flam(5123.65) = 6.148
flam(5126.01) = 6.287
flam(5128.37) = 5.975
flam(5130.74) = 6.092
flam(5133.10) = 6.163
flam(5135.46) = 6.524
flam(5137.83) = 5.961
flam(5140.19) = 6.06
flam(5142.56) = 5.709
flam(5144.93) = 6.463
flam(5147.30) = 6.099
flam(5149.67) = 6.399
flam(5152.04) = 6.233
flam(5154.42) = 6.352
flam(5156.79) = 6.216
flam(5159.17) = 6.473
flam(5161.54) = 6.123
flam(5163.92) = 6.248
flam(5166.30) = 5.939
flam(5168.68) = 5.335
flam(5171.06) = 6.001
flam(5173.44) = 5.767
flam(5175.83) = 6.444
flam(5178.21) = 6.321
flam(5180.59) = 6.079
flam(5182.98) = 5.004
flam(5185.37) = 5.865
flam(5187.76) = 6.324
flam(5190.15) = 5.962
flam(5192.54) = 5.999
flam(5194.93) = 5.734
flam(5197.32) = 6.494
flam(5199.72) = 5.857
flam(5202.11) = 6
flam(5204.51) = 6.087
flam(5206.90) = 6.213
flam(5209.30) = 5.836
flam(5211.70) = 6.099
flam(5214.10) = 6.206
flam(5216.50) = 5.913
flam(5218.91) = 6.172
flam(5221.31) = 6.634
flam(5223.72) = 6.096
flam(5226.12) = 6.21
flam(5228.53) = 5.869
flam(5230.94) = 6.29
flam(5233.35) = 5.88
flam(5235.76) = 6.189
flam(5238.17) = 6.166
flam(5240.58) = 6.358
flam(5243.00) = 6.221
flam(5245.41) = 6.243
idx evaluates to 0.94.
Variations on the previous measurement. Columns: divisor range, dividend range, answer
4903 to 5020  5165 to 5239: 0.94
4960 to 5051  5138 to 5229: 0.95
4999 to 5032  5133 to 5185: 0.96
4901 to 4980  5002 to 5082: 0.98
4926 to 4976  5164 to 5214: 0.91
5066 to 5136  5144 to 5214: 0.96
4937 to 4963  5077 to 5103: 0.96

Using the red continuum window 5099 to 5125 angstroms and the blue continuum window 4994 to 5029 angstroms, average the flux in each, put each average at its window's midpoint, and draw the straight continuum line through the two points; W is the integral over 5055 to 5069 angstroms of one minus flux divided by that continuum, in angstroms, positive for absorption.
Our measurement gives -0.7 angstroms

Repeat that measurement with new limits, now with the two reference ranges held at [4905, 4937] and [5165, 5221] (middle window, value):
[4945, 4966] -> -0.87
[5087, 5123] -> -1.27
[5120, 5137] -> -0.49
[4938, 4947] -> -0.40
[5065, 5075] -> -0.52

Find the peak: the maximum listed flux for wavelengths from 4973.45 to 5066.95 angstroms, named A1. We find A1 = 6.896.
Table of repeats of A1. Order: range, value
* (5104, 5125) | 6.623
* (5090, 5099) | 6.502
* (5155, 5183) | 6.473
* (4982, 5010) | 6.711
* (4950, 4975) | 6.875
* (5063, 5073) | 6.686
